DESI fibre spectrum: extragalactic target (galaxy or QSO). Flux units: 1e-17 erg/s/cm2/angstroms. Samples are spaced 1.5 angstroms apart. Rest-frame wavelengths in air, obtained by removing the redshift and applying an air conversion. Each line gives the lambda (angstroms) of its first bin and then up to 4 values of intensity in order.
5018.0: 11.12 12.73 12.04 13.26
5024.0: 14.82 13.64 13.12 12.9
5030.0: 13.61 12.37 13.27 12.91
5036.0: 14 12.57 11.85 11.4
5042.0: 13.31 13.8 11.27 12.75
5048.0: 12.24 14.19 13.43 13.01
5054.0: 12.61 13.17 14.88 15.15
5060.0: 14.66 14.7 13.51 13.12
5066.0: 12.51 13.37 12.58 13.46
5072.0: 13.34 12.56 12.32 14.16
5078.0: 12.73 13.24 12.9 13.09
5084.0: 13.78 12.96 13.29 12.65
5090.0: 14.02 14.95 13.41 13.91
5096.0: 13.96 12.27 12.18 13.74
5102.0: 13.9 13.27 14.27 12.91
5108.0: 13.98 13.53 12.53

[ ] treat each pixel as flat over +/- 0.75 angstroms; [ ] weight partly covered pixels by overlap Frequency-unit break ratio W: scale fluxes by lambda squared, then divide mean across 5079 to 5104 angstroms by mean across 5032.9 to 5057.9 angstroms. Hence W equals 1.05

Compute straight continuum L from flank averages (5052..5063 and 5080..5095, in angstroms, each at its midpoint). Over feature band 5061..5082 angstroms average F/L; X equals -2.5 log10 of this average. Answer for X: 0.05 mag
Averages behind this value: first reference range 14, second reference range 13.5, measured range 13.2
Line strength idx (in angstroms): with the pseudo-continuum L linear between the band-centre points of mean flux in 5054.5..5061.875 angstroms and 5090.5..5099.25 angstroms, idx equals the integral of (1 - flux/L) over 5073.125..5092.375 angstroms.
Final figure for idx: 0.7 angstroms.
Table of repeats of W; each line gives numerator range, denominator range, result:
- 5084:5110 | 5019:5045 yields 1.07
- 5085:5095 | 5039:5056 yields 1.08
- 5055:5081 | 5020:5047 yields 1.06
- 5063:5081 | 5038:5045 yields 1.06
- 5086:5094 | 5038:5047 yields 1.12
